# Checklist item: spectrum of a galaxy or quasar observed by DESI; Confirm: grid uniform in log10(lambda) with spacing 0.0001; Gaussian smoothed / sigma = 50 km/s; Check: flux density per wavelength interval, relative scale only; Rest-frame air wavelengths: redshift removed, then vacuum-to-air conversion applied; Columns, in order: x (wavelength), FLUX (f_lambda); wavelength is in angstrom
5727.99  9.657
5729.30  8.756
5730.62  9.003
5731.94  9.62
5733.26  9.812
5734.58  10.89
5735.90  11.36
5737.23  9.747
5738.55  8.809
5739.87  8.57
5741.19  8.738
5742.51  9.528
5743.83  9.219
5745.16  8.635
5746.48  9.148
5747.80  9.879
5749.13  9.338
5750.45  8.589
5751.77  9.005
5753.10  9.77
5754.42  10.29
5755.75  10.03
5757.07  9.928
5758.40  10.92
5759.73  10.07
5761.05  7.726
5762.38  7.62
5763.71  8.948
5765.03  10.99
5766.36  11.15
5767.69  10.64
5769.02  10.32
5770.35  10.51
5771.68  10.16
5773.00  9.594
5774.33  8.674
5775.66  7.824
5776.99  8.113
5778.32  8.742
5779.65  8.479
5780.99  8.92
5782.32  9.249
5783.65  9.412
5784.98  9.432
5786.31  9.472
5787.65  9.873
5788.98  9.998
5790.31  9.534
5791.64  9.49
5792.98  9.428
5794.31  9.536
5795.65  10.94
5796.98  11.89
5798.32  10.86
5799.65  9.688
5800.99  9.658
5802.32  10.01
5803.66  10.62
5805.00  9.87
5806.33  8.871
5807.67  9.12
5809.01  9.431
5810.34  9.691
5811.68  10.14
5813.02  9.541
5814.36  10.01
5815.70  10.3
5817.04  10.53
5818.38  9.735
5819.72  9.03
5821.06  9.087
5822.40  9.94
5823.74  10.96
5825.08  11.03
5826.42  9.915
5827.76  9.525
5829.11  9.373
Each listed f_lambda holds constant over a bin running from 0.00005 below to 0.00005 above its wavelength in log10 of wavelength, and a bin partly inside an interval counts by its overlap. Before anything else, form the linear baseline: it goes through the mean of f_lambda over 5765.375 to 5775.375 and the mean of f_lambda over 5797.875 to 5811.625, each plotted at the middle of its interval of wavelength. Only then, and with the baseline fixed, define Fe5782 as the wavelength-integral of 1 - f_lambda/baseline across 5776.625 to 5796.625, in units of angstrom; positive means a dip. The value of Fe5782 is 1.0 angstrom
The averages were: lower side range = 10.1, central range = 9.43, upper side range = 9.78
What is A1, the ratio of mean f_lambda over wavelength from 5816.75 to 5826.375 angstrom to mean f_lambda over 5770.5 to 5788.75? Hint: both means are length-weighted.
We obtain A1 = 1.1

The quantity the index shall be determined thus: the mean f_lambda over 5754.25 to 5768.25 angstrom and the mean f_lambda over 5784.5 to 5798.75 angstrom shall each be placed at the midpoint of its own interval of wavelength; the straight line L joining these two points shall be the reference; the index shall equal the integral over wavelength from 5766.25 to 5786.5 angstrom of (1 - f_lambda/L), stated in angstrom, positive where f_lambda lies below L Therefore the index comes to 1.1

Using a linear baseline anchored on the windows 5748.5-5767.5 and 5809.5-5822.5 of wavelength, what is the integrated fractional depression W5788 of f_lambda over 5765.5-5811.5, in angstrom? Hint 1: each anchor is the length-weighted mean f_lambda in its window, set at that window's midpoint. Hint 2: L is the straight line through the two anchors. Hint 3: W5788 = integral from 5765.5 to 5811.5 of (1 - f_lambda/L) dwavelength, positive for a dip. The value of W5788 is 0.1 angstrom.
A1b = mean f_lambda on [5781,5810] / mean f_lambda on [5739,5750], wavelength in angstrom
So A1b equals 1.08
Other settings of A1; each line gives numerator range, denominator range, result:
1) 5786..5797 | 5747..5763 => 1.05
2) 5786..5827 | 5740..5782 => 1.06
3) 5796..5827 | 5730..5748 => 1.05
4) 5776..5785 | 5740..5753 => 0.97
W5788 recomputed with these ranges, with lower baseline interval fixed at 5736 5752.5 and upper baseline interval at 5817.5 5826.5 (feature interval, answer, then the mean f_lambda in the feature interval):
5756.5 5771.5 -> -0.8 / 9.9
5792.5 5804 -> -0.7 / 10.3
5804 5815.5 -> 0.2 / 9.64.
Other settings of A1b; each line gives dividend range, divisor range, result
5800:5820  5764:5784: 1.03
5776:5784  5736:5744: 0.95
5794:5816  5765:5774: 0.96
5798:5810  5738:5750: 1.07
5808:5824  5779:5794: 1.05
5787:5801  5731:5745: 1.06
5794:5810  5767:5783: 1.08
